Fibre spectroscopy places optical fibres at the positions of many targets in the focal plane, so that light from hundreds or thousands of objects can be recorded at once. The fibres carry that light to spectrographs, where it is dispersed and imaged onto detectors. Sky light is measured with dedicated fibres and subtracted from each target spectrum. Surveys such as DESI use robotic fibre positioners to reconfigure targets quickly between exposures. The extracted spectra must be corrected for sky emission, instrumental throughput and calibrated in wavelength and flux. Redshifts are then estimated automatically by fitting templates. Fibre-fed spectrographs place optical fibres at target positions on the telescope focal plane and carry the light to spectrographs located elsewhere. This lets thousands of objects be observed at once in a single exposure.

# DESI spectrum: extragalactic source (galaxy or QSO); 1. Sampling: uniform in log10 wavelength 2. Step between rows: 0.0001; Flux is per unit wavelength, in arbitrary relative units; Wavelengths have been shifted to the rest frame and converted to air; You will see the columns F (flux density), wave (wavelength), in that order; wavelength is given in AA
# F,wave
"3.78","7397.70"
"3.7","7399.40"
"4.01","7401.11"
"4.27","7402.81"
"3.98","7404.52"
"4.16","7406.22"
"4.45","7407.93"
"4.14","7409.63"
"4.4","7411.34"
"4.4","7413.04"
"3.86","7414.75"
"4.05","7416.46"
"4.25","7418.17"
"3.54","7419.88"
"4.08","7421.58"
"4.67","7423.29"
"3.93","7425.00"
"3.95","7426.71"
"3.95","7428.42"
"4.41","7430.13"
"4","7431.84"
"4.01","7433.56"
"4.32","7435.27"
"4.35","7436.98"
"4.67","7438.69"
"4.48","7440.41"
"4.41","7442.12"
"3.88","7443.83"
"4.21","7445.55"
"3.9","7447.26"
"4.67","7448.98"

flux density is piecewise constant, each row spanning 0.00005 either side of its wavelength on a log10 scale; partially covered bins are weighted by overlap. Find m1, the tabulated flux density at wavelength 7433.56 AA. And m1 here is 4.01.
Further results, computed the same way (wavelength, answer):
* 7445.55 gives 4.21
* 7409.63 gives 4.14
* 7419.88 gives 3.54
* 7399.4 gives 3.7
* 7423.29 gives 4.67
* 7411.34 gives 4.4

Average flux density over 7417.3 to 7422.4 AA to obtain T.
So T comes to 3.96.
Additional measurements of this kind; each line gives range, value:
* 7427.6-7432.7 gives 4.12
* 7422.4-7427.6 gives 4.18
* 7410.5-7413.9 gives 4.4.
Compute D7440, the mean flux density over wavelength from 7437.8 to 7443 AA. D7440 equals 4.52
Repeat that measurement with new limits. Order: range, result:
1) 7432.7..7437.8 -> 4.23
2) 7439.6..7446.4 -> 4.24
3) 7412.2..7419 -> 4.13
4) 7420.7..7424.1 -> 4.37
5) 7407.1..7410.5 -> 4.3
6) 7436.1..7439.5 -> 4.51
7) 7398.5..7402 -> 3.86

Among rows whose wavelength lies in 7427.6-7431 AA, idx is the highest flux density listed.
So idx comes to 4.41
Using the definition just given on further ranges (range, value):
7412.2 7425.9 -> 4.67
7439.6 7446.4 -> 4.48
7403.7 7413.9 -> 4.45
